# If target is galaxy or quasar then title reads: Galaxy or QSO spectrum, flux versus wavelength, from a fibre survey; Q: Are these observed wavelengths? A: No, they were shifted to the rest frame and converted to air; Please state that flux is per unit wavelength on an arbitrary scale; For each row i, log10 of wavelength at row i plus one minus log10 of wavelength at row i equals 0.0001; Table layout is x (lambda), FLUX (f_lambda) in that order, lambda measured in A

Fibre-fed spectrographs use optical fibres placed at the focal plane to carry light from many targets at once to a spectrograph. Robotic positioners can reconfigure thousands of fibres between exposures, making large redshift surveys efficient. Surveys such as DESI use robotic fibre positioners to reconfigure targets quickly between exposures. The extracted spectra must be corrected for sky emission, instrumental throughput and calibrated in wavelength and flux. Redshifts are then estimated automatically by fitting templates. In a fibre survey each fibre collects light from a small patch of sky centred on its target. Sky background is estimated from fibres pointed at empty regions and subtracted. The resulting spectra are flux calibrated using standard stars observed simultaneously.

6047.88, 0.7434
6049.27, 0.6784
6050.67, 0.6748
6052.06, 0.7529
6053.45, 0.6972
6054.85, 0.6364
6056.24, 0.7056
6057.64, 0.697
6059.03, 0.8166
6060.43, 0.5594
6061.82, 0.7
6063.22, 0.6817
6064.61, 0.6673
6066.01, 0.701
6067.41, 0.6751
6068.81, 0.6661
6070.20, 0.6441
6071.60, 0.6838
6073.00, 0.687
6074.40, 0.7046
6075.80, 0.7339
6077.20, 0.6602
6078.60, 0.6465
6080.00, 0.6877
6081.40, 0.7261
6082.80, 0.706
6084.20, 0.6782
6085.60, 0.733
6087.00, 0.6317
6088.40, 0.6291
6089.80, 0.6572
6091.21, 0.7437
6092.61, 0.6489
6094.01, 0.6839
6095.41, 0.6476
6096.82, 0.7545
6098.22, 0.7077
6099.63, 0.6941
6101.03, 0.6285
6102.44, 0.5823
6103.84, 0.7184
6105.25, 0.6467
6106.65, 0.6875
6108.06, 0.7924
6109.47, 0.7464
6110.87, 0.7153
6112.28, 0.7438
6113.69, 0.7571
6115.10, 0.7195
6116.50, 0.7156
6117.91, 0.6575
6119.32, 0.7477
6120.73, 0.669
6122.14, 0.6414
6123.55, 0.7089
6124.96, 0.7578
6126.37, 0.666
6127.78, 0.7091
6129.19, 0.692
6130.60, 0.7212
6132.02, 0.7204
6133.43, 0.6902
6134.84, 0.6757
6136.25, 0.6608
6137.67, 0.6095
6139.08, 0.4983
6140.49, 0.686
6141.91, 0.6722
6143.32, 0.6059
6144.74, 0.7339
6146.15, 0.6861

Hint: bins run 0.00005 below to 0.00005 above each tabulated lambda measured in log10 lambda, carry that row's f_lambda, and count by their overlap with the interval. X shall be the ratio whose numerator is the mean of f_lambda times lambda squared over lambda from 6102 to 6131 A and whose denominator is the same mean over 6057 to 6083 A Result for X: 1.04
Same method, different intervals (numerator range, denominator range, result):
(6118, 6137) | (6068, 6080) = 1.04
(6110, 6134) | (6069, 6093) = 1.05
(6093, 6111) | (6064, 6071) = 1.04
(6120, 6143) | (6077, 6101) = 1.00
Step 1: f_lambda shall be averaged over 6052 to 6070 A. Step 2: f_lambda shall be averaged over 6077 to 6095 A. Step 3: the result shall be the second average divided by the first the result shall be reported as 0.99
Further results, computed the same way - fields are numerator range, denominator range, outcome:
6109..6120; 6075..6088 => 1.05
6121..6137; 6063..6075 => 1.02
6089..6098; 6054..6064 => 1.01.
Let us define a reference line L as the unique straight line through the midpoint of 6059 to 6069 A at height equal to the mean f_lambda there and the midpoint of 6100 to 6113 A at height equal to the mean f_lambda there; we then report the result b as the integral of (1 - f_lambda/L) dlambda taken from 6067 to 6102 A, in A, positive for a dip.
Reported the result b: 0.2 A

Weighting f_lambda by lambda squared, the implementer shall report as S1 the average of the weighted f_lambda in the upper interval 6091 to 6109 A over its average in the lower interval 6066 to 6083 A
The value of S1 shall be 1.01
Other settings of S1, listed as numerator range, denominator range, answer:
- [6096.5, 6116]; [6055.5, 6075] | 1.05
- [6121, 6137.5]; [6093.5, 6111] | 1.01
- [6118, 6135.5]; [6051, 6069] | 1.04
